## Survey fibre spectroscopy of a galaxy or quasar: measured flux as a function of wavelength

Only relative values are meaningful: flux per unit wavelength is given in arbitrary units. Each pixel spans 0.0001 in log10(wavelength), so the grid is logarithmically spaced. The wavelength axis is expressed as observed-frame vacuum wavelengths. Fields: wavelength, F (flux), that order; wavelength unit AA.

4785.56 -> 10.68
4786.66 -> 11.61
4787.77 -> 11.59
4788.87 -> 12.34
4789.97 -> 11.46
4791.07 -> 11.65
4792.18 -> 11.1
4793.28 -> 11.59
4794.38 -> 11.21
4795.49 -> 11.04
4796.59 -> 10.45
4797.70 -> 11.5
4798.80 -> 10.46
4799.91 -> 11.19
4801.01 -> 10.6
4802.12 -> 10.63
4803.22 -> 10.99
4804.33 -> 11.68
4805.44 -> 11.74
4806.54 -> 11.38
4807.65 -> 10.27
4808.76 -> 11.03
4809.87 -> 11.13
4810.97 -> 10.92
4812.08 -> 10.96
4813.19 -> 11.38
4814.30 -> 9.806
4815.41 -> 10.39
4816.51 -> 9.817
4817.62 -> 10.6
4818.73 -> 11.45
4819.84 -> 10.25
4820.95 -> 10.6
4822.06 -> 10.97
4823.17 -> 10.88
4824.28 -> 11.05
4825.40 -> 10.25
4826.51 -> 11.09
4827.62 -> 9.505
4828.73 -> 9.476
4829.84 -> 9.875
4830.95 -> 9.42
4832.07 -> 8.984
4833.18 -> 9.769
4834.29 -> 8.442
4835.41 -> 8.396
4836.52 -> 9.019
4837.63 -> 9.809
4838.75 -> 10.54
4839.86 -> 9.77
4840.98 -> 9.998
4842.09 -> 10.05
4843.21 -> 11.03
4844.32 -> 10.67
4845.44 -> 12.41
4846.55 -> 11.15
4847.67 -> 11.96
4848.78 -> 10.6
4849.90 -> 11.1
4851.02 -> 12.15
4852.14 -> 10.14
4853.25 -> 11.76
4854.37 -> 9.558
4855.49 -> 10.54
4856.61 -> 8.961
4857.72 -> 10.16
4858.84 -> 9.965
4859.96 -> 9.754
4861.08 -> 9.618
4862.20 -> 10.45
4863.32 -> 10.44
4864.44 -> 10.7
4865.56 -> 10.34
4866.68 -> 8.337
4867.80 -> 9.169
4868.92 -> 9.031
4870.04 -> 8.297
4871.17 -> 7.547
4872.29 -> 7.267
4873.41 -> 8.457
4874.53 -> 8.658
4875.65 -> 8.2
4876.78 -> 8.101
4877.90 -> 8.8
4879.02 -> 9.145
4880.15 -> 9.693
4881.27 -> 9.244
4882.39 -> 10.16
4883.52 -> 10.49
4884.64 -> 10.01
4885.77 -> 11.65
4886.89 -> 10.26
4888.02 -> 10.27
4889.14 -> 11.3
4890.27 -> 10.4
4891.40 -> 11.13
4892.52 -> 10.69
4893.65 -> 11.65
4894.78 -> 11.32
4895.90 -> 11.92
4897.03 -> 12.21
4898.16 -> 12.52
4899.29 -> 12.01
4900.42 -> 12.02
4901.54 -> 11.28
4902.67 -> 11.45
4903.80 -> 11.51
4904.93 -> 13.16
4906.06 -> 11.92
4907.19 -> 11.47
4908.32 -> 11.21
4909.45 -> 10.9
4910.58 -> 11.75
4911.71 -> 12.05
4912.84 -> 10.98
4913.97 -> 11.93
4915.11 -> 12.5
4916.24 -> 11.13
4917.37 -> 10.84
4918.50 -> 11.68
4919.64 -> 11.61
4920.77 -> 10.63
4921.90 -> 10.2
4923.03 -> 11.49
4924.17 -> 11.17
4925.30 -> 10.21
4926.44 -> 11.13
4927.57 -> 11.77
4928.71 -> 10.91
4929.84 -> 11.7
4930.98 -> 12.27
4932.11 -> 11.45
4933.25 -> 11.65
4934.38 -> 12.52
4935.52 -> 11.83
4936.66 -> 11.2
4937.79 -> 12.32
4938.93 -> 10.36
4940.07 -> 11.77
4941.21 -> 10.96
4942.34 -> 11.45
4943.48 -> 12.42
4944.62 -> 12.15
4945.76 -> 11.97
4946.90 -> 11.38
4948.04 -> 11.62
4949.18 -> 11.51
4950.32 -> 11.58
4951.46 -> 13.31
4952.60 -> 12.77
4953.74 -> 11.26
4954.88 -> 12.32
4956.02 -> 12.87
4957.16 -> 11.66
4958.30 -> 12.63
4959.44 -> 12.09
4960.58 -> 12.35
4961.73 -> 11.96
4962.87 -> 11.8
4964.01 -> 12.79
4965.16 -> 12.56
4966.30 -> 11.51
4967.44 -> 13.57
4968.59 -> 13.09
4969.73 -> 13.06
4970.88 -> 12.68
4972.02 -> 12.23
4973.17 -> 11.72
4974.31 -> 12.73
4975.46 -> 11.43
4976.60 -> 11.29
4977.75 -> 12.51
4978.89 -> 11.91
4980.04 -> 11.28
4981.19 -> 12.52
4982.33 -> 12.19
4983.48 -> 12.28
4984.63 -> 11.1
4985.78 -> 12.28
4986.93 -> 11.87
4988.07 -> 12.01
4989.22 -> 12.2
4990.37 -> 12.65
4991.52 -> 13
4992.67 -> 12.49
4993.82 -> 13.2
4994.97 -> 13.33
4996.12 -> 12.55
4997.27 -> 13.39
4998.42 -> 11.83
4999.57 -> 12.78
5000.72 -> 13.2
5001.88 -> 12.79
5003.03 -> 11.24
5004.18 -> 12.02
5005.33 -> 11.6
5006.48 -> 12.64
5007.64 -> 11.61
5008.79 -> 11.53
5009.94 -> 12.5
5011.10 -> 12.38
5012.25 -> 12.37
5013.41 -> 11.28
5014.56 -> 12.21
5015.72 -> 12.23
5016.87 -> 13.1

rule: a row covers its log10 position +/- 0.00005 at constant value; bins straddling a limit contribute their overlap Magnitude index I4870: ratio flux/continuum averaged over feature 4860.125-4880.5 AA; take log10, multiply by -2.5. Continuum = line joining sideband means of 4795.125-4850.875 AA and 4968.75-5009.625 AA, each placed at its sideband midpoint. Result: 0.22 mag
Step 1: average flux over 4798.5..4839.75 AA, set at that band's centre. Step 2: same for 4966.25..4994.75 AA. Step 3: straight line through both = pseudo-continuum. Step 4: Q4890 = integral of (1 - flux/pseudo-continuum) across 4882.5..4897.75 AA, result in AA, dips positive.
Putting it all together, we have 0.3 AA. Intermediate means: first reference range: 10.4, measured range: 11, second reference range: 12.3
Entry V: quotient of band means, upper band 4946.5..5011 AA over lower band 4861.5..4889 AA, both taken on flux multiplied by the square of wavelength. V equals 1.36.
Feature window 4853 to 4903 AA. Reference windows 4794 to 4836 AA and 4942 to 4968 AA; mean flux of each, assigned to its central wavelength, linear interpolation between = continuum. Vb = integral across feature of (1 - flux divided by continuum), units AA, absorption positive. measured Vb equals 5.2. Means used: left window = 10.5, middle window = 10.1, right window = 12.2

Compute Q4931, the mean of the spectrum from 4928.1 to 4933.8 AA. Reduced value 11.6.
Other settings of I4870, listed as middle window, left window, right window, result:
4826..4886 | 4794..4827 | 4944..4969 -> 0.152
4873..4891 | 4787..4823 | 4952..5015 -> 0.190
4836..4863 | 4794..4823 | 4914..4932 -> 0.056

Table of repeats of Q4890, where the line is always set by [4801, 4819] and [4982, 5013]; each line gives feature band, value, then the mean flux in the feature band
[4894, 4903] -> -0.2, 11.9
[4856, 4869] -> 1.7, 9.78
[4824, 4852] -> 2.1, 10.2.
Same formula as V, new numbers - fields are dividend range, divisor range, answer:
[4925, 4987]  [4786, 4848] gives 1.19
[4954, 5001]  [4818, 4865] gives 1.27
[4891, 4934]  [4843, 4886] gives 1.19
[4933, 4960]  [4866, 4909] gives 1.18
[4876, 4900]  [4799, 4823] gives 1.01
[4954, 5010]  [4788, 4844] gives 1.25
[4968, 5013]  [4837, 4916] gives 1.22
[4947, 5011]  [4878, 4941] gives 1.12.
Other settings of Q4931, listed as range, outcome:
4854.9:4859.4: 9.91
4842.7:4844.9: 10.9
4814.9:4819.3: 10.6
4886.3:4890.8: 10.6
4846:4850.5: 11.2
